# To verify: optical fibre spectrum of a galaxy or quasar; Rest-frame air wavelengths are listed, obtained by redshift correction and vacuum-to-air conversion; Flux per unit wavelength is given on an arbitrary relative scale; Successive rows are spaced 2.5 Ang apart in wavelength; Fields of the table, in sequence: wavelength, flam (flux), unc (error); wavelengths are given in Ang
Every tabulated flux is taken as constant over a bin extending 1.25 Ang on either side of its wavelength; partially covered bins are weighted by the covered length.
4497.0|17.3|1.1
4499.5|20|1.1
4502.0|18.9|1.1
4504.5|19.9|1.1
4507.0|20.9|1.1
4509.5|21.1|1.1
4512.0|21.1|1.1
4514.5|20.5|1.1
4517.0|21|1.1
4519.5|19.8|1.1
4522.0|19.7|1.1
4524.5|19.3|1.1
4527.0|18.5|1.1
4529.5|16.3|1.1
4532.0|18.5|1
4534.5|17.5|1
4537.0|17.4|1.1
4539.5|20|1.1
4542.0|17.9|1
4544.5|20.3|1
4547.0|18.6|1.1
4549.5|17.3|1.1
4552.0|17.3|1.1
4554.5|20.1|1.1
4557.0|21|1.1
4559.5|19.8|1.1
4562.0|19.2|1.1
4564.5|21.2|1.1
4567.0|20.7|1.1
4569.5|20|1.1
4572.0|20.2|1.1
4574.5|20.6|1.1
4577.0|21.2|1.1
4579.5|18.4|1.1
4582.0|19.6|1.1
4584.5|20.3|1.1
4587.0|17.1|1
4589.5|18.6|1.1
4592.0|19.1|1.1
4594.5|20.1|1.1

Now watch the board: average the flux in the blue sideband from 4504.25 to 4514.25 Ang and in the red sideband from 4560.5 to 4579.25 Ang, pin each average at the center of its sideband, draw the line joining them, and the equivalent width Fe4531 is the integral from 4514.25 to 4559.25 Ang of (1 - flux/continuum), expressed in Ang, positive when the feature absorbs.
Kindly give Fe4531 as 3.6 Ang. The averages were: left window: 20.8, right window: 20.3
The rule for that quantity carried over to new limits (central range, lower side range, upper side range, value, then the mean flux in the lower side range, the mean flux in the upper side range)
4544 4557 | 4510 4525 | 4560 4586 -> 0.9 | 20.3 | 20.1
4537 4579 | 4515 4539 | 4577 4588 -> -1.4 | 18.8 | 19.2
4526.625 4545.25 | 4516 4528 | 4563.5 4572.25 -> 1.6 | 19.7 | 20.5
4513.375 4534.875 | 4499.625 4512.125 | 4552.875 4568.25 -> 1.3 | 20.3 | 20.3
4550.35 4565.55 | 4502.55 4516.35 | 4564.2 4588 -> 0.3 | 20.6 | 19.9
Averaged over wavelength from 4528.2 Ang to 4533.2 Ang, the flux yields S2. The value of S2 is 17.4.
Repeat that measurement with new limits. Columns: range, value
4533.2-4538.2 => 17.5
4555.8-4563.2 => 20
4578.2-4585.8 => 19.4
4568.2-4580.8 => 20.1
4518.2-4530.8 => 18.7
